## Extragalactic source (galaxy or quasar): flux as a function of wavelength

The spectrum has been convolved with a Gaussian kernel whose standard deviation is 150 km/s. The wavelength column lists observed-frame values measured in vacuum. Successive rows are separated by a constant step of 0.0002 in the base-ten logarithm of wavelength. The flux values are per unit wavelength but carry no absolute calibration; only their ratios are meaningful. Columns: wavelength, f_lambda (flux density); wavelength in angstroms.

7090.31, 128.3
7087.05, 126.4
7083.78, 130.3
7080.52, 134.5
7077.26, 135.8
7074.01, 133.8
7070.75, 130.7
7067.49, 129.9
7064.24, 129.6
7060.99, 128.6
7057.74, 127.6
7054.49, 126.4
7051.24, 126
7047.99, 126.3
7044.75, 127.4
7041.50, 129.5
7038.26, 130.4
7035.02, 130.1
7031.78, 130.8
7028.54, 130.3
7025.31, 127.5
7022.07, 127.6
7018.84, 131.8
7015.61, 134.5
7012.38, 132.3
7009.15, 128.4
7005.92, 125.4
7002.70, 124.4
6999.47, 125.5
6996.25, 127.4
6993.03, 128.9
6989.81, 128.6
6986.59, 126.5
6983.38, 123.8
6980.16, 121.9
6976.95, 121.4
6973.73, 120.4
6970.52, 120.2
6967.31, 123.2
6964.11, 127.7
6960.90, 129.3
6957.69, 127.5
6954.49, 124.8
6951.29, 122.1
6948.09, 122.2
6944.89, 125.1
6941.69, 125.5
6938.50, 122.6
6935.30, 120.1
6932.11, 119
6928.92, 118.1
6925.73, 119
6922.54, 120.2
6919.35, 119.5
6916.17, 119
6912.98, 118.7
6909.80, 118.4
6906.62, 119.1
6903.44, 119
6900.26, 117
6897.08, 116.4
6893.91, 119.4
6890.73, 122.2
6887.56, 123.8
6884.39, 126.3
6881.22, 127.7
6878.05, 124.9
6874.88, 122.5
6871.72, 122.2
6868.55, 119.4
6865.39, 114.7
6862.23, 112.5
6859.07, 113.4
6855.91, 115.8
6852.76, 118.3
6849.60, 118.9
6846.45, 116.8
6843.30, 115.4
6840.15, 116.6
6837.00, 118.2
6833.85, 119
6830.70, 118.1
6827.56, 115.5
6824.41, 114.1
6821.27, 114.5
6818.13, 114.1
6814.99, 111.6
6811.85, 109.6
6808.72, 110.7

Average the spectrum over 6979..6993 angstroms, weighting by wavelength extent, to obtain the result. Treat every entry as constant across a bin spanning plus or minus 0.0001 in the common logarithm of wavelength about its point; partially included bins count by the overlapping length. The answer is 126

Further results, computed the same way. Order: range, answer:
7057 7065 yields 129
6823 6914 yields 119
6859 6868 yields 114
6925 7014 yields 124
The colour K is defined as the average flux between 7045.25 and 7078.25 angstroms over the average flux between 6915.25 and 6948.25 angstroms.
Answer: 1.07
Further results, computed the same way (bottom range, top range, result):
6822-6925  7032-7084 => 1.09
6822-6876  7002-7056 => 1.10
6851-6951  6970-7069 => 1.06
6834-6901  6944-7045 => 1.06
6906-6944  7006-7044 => 1.08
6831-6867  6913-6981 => 1.05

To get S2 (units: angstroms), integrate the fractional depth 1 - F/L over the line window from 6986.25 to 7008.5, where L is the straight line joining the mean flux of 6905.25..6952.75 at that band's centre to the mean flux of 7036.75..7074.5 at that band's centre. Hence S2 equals -0.3 angstroms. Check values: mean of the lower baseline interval 121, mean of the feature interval 127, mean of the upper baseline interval 129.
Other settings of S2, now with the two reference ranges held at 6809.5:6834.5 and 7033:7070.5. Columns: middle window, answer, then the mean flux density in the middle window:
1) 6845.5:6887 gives -0.9 angstroms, 120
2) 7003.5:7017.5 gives -0.4 angstroms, 130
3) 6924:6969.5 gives -0.5 angstroms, 123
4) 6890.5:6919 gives 0.2 angstroms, 119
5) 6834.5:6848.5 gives -0.2 angstroms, 117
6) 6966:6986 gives 0.3 angstroms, 122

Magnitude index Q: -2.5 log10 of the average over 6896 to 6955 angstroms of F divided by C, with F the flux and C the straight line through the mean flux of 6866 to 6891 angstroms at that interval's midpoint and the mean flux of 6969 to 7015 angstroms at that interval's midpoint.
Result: 0.04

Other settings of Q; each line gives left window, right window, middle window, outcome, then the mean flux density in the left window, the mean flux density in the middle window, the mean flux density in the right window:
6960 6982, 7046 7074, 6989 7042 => -0.03 mag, 123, 129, 128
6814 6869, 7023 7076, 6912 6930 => 0.02 mag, 116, 119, 129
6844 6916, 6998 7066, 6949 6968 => -0.01 mag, 119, 126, 129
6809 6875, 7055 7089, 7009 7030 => -0.03 mag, 116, 131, 131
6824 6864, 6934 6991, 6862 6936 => 0.00 mag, 116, 120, 124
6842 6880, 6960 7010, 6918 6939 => 0.02 mag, 118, 120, 125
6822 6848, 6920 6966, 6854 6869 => 0.03 mag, 117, 115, 123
